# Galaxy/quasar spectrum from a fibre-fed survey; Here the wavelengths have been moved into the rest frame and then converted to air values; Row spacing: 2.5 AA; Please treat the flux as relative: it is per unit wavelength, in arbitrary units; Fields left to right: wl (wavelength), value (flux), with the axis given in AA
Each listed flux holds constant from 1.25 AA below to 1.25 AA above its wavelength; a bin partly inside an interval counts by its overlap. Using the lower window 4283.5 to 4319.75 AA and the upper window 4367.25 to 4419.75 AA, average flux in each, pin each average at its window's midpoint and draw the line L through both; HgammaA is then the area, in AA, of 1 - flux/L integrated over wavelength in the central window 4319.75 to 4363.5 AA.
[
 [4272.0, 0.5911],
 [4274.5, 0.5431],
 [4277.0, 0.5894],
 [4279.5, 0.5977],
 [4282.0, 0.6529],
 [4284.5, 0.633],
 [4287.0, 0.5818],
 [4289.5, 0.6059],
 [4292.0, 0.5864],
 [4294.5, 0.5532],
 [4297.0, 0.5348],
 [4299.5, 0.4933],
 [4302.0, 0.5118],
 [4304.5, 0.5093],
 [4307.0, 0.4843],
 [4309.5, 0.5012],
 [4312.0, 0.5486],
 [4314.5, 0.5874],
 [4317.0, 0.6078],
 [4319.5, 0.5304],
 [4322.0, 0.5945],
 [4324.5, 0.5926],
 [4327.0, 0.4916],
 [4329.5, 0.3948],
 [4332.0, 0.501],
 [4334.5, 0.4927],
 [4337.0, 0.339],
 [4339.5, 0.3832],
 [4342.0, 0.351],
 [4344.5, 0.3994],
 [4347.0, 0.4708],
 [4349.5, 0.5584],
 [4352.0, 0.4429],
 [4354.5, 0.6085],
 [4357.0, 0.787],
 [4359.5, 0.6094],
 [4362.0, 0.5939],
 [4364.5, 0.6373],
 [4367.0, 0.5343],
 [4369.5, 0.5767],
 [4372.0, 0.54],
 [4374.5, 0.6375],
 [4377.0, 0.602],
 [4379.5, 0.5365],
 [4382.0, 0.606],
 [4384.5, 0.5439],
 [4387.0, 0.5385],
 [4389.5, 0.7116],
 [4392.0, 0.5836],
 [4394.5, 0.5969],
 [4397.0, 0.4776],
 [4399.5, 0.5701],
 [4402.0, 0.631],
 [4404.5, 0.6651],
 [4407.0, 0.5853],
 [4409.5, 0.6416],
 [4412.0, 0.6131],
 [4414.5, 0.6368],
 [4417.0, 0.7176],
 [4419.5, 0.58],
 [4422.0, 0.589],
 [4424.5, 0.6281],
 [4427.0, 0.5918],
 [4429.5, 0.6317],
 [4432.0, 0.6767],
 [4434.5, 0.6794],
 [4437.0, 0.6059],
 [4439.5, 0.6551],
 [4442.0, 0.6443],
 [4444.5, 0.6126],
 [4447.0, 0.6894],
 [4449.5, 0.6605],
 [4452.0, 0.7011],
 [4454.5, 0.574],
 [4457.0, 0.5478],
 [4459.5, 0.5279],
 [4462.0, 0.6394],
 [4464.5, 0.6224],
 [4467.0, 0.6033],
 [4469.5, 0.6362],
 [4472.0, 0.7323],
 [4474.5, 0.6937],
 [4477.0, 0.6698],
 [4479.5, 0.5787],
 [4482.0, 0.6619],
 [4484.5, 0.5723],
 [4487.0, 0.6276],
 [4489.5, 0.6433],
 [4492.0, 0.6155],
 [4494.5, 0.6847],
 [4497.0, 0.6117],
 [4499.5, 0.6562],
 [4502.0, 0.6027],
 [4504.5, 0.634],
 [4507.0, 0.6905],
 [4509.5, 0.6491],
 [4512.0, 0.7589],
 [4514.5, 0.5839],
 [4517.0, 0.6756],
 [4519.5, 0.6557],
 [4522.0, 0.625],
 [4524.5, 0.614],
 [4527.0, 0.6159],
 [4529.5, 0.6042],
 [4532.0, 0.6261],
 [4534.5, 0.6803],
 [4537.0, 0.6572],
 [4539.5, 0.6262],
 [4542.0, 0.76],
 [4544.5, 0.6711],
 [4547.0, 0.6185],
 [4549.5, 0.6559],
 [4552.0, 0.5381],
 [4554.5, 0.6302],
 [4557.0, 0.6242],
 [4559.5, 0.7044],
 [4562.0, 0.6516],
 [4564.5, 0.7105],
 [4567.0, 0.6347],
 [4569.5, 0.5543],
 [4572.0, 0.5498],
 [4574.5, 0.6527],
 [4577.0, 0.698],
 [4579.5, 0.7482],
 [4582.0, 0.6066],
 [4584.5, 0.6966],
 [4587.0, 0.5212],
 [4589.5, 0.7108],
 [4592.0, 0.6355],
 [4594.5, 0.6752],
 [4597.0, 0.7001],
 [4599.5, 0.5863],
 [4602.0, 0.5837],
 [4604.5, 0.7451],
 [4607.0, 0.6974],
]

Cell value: 4.9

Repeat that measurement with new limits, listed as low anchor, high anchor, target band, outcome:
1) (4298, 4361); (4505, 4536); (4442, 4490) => -1.76 AA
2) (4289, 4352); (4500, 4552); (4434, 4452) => -1.92 AA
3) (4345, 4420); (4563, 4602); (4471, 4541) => -2.32 AA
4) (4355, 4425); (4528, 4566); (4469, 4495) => -0.59 AA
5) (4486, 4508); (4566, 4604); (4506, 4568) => -1.03 AA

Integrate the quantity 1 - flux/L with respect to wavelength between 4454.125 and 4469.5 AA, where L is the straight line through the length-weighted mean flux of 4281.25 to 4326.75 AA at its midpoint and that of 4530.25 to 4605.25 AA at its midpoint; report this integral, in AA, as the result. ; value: 0.5 AA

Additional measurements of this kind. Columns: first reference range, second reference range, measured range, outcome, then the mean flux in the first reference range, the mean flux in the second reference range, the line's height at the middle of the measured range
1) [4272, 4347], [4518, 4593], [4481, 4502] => -0.7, 0.524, 0.643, 0.612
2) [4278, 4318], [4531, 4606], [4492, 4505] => -0.2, 0.562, 0.649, 0.626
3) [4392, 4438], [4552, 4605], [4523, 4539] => 0.1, 0.617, 0.645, 0.637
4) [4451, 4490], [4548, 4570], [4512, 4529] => -0.1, 0.626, 0.636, 0.632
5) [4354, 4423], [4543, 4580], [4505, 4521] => -0.9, 0.605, 0.641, 0.631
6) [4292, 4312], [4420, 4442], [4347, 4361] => -0.6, 0.519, 0.631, 0.564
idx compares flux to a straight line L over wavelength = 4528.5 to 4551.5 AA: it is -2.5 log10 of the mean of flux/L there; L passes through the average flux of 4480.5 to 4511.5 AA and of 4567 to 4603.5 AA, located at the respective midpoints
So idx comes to -0.02 mag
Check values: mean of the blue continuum 0.64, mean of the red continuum 0.638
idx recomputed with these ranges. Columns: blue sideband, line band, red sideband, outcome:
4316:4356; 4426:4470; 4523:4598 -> -0.11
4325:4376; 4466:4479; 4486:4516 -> -0.07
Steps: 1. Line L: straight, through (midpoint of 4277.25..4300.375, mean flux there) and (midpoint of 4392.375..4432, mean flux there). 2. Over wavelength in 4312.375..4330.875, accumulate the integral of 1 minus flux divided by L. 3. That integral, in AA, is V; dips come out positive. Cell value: 1.5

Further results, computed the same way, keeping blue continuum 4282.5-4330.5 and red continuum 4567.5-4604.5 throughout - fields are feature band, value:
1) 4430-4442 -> -1.25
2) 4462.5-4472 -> -0.57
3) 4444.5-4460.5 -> -0.59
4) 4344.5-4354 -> 1.24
